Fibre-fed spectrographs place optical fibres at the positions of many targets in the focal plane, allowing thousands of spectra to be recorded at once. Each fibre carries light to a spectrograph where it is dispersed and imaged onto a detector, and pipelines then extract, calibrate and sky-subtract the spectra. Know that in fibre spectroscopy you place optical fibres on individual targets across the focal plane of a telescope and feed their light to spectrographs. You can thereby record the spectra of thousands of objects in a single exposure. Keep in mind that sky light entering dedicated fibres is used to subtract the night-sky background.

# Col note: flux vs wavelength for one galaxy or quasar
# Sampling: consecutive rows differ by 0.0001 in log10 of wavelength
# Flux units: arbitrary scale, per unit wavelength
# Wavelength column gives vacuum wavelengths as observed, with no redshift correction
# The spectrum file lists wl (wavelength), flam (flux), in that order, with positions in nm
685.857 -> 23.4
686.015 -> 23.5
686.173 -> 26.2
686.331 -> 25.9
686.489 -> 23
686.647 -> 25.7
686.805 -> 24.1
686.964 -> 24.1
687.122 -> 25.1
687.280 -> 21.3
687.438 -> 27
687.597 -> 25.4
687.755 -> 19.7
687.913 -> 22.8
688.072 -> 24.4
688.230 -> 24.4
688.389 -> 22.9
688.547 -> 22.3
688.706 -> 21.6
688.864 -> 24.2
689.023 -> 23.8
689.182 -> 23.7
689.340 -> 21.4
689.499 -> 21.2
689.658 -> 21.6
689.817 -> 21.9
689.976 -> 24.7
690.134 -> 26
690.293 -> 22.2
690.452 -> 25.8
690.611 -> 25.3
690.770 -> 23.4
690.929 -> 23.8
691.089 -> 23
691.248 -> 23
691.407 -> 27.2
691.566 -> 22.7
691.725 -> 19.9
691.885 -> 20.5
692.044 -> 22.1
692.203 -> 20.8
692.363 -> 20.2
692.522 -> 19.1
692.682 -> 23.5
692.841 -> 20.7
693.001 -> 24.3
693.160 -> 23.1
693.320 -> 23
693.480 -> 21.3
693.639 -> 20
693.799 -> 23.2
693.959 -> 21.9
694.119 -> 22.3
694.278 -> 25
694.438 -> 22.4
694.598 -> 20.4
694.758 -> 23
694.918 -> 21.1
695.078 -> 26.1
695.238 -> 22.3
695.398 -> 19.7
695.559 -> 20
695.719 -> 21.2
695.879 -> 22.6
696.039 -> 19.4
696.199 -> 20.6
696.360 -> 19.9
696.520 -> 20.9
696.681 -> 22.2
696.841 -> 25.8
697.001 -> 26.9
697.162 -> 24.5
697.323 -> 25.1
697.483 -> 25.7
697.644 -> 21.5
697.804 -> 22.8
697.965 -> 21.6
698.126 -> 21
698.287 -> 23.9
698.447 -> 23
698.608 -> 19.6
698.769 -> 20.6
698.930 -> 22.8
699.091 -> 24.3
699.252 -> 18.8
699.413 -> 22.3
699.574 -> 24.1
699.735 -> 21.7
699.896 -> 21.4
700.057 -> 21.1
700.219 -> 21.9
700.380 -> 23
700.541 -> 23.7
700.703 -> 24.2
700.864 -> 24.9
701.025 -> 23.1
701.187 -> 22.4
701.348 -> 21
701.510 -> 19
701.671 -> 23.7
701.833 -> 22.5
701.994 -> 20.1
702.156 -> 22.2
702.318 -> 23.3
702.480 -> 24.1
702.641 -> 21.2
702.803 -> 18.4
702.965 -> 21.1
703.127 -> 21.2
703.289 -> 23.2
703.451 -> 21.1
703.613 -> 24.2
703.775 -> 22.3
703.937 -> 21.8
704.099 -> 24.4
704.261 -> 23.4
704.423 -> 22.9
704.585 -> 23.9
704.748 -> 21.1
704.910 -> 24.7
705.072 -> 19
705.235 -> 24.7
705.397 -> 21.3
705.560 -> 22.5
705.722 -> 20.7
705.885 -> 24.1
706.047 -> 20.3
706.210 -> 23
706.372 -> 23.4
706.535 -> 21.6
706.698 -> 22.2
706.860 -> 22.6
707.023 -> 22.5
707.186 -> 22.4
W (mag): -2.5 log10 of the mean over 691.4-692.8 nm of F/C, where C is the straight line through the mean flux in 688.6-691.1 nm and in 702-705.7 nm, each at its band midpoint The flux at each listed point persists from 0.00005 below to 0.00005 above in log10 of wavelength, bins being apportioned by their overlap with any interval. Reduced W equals 0.083 mag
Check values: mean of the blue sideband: 23.3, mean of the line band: 21.5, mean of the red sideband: 22.3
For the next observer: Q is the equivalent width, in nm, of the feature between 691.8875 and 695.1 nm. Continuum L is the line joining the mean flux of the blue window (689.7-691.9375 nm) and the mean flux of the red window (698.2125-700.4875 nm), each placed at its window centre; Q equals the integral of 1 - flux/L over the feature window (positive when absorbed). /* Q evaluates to 0.14 nm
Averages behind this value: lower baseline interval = 23.5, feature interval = 22.1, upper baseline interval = 22.1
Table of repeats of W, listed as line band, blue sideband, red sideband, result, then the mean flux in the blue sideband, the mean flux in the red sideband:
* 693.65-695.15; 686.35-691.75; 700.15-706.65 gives 0.021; 23.6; 22.4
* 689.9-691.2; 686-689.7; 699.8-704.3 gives -0.042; 23.6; 22.3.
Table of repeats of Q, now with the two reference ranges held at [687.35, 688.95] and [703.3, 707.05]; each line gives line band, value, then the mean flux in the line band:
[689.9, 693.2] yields 0.05 nm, 22.9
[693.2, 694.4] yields 0.04 nm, 22.4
